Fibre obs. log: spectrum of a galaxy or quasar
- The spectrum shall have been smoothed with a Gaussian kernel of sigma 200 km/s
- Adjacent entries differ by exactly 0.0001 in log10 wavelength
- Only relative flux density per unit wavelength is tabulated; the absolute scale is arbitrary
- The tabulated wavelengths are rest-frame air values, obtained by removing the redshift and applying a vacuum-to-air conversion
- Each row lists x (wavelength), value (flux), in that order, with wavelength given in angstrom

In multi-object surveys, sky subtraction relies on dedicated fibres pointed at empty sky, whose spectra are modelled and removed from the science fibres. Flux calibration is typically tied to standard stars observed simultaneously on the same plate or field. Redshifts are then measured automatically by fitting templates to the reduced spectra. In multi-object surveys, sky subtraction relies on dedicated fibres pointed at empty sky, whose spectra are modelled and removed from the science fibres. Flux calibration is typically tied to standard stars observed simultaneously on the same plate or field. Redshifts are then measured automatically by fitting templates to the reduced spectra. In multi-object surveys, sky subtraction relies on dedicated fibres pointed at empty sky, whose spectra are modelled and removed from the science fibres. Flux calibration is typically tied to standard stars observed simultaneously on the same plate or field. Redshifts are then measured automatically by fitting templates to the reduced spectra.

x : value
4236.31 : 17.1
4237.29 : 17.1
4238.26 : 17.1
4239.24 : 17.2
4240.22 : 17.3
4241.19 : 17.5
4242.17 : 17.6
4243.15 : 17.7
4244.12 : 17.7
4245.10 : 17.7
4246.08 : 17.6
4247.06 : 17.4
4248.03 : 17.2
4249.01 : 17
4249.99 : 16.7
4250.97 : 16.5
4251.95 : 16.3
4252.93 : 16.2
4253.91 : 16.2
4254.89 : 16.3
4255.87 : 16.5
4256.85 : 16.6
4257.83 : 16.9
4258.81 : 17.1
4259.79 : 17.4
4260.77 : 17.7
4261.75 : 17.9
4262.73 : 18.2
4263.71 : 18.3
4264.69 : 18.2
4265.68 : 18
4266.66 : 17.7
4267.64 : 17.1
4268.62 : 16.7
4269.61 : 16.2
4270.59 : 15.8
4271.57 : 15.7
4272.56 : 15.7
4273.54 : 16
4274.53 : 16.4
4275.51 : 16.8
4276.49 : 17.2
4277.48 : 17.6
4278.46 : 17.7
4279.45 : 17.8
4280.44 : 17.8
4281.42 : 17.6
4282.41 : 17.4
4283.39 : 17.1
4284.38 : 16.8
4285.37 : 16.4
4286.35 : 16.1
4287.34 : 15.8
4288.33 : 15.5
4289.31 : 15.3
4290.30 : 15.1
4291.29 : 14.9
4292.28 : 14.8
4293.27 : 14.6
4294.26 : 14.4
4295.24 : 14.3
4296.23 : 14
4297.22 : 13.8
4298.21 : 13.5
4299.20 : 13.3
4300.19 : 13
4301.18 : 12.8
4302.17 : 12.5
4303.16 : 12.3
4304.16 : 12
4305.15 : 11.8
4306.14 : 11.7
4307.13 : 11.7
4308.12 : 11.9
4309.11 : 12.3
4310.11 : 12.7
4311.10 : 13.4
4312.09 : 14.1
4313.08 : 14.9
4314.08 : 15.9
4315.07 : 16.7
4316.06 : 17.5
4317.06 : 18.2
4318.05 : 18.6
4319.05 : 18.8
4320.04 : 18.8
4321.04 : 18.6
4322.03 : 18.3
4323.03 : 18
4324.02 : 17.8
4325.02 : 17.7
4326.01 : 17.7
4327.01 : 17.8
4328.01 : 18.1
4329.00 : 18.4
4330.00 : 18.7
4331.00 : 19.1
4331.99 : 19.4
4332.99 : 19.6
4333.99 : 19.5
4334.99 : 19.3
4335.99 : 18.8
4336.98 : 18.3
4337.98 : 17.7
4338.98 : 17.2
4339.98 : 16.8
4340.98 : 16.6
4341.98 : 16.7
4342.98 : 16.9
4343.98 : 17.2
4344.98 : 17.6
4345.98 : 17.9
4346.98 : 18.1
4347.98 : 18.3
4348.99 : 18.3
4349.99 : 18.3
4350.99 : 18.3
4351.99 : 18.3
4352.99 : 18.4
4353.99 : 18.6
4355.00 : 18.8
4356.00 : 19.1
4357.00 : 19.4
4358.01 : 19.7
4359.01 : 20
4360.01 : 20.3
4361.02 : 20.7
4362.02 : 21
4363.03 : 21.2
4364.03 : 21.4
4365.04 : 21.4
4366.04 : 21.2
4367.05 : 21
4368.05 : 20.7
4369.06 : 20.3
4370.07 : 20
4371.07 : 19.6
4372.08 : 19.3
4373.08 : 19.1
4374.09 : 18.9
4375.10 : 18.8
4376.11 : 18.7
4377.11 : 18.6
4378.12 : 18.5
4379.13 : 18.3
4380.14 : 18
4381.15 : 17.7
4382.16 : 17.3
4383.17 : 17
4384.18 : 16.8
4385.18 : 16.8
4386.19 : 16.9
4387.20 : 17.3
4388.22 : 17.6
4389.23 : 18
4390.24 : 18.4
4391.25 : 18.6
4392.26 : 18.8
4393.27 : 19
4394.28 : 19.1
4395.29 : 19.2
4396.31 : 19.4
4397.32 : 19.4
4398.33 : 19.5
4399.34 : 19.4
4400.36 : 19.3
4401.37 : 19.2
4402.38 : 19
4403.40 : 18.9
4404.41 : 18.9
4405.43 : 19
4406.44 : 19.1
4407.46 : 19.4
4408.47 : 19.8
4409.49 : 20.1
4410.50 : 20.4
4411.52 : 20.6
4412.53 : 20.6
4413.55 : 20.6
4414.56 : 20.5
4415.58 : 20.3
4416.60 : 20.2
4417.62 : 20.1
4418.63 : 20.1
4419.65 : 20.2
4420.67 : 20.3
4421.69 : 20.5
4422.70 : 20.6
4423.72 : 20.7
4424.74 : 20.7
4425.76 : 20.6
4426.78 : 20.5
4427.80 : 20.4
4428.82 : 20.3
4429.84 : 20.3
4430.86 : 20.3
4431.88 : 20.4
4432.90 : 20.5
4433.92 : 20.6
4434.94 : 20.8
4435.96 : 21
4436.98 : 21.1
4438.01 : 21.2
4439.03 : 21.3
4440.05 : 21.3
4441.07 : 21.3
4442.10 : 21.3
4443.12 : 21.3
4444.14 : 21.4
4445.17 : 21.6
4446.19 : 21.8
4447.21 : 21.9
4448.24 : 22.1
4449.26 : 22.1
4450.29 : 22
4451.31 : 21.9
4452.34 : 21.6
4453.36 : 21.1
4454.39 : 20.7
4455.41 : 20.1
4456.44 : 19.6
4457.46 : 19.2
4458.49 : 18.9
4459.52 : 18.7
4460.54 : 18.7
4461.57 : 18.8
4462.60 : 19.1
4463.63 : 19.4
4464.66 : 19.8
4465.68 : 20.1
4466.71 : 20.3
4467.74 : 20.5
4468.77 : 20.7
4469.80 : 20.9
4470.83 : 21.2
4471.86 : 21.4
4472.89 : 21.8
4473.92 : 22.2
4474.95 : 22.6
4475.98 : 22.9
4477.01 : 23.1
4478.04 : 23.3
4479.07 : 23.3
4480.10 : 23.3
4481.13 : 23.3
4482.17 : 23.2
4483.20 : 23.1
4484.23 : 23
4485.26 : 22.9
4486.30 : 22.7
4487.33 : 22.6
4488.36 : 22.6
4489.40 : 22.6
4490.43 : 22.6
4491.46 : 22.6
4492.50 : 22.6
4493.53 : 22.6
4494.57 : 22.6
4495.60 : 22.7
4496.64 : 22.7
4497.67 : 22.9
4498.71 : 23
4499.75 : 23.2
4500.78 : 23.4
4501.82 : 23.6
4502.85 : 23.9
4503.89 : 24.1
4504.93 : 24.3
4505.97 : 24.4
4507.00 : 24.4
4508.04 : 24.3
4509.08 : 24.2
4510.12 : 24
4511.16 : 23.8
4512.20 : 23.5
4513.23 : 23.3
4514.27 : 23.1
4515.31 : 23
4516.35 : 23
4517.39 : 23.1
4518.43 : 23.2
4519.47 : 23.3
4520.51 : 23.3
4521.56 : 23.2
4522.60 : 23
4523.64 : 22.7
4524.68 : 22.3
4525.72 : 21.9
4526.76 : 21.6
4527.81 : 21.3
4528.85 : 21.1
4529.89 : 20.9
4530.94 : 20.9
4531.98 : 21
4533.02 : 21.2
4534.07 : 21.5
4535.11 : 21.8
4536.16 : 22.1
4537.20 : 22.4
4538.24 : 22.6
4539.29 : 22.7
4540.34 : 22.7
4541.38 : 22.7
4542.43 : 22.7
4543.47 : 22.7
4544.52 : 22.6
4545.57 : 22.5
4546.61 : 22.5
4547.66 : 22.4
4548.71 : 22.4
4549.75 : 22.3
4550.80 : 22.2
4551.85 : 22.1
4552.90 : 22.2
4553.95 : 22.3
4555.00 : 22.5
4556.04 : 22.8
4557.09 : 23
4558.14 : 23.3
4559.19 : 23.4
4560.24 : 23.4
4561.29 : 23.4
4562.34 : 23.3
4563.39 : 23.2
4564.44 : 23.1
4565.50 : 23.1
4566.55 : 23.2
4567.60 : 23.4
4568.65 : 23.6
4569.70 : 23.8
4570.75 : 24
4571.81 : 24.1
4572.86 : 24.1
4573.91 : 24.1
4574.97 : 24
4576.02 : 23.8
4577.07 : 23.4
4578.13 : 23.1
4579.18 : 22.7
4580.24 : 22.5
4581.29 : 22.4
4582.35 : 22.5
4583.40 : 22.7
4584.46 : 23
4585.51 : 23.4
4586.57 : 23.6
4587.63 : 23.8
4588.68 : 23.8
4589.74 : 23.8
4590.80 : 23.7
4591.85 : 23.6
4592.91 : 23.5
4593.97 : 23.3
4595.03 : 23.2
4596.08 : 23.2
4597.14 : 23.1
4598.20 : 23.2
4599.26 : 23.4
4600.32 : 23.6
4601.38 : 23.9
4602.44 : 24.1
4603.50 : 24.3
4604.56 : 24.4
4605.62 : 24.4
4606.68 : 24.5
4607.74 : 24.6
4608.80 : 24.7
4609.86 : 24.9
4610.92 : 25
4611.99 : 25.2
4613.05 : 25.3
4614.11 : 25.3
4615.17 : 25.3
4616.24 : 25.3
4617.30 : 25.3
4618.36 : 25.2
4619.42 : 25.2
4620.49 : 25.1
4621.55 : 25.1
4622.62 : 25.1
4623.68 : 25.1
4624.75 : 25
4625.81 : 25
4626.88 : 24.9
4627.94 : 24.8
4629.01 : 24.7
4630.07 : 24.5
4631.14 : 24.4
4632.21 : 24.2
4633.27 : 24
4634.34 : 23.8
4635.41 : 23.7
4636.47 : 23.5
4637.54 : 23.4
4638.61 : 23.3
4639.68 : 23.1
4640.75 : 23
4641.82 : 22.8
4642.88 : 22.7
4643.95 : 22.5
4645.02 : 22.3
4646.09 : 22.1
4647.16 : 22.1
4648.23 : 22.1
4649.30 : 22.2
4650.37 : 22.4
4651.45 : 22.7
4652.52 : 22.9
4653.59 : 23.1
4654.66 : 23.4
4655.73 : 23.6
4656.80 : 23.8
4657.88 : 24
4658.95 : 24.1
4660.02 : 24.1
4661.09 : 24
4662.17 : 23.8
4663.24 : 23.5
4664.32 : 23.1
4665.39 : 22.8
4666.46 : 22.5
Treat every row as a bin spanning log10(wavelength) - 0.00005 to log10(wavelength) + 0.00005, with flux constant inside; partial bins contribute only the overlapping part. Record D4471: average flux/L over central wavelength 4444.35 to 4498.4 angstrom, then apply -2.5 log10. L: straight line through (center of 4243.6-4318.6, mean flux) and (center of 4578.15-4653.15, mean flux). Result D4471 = -0.06 mag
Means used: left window 15.8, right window 23.8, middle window 21.6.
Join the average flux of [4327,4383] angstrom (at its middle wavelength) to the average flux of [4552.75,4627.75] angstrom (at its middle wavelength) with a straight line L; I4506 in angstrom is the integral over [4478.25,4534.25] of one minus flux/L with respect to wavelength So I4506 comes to -2.1 angstrom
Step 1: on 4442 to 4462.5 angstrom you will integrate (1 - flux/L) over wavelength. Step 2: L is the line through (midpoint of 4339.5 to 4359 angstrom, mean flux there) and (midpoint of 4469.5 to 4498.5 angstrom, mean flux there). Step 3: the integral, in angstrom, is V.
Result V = 0.82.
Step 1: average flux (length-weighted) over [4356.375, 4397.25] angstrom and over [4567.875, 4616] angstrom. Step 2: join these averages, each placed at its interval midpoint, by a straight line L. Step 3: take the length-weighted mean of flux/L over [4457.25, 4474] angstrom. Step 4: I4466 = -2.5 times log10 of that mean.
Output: 0.05 mag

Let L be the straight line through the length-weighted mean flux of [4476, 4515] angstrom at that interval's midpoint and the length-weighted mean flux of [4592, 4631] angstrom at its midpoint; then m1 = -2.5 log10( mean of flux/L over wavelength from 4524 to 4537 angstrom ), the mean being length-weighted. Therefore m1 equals 0.103 mag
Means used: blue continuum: 23.3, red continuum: 24.5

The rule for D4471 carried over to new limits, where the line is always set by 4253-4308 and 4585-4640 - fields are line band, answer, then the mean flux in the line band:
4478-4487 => -0.11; 23.1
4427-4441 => -0.06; 20.7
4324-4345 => -0.06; 18.1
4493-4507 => -0.10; 23.4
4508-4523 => -0.08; 23.4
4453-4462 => 0.04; 19.5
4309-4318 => 0.08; 15.4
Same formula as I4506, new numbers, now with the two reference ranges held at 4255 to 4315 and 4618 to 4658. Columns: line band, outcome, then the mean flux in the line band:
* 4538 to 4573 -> -1.9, 22.9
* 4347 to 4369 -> -3.2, 19.7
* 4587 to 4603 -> -0.6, 23.5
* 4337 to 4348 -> -0.4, 17.4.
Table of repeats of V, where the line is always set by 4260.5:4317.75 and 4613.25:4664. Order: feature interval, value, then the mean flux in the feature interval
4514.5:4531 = -1.1 angstrom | 22.4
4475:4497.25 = -2.9 angstrom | 22.9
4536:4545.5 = -0.5 angstrom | 22.6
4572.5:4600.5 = -0.9 angstrom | 23.3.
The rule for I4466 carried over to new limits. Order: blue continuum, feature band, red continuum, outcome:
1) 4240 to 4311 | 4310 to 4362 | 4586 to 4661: -0.05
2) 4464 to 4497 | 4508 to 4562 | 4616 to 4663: 0.01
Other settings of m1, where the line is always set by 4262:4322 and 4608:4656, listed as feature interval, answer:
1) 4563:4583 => -0.04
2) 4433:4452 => -0.11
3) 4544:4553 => -0.02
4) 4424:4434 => -0.08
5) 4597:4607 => -0.03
